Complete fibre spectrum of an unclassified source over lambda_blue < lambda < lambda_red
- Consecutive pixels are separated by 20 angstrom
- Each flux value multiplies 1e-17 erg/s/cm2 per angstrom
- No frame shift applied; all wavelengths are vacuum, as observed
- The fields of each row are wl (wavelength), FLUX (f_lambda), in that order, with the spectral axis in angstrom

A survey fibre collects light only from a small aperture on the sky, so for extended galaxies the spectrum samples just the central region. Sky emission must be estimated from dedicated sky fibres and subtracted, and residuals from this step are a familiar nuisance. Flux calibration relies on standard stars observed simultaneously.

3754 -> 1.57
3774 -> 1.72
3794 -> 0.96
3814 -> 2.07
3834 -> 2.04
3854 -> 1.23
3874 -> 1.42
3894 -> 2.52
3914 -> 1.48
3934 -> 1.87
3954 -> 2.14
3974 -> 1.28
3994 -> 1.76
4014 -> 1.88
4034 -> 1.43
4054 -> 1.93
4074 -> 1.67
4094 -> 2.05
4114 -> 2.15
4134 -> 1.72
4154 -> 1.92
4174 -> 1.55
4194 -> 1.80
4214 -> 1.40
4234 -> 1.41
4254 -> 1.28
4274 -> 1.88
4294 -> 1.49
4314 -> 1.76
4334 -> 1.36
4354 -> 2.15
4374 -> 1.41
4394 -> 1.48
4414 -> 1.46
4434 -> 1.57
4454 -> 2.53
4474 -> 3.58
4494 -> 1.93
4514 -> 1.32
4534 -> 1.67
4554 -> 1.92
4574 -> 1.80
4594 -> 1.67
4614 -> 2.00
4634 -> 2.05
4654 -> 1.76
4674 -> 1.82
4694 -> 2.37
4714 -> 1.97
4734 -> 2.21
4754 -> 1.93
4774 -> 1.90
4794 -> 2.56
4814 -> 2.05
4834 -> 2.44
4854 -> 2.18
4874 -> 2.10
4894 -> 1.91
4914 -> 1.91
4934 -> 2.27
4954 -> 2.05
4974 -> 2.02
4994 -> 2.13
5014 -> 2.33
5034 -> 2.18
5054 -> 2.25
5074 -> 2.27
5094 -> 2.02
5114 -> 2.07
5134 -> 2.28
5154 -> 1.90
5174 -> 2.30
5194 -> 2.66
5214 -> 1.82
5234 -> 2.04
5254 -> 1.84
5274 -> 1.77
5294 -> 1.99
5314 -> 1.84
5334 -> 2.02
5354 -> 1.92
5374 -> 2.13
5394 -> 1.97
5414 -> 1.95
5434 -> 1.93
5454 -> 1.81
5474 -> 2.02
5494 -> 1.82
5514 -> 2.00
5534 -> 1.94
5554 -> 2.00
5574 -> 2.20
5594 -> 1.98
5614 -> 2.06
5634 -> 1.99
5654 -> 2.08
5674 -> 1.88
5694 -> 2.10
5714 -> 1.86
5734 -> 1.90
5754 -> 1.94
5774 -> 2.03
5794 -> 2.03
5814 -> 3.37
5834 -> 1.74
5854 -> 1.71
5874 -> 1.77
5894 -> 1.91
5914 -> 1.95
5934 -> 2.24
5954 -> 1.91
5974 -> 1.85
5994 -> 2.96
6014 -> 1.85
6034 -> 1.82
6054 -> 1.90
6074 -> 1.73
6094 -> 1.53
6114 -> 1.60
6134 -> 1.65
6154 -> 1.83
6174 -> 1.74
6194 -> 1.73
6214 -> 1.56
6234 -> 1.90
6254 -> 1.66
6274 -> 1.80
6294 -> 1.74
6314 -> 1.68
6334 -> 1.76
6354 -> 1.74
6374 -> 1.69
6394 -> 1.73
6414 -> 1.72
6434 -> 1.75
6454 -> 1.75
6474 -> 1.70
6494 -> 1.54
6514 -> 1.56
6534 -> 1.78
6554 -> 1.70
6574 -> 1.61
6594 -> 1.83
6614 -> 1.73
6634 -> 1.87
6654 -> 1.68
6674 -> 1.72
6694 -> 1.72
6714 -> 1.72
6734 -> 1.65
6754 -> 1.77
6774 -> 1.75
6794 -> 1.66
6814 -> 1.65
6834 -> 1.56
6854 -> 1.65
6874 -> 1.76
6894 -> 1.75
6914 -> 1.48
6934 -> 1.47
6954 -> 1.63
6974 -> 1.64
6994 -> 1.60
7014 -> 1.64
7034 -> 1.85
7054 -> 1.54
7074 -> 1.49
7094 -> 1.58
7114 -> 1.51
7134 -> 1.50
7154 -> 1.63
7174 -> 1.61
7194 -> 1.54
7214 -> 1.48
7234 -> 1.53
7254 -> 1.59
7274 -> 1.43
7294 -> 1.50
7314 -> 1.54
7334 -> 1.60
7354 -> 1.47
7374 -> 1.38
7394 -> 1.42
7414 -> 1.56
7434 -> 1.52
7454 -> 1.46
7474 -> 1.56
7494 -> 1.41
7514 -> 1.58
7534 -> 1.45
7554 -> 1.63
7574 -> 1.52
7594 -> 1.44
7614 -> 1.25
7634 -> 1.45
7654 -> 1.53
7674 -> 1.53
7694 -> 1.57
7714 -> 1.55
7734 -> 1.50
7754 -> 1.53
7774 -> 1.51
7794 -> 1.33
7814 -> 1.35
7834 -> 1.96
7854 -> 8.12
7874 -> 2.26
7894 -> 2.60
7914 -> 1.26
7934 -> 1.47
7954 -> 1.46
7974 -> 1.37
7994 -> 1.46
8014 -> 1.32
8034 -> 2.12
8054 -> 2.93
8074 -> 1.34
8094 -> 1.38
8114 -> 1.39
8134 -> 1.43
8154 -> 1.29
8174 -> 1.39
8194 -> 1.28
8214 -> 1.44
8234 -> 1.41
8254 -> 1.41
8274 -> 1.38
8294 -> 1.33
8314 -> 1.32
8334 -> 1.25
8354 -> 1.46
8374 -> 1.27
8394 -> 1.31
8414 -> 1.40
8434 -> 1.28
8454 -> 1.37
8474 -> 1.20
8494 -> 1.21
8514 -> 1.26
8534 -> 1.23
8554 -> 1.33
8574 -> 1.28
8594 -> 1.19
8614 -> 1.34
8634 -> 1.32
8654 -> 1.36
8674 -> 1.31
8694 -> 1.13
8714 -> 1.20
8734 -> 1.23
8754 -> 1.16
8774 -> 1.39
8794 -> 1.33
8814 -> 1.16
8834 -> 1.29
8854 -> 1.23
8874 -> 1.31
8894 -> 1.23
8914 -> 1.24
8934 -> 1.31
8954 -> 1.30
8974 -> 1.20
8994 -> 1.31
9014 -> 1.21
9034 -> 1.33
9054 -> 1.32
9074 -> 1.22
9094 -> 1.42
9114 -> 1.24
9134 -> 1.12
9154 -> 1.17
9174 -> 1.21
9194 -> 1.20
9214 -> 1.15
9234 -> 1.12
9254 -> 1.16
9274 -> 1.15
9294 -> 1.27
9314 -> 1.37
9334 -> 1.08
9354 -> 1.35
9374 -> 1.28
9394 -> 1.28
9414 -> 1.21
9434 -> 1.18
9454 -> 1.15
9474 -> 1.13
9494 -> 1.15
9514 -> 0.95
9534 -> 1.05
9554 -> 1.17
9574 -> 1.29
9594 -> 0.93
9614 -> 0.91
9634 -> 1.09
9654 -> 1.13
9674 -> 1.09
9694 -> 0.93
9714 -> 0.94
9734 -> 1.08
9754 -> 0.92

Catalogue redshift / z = 0.197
